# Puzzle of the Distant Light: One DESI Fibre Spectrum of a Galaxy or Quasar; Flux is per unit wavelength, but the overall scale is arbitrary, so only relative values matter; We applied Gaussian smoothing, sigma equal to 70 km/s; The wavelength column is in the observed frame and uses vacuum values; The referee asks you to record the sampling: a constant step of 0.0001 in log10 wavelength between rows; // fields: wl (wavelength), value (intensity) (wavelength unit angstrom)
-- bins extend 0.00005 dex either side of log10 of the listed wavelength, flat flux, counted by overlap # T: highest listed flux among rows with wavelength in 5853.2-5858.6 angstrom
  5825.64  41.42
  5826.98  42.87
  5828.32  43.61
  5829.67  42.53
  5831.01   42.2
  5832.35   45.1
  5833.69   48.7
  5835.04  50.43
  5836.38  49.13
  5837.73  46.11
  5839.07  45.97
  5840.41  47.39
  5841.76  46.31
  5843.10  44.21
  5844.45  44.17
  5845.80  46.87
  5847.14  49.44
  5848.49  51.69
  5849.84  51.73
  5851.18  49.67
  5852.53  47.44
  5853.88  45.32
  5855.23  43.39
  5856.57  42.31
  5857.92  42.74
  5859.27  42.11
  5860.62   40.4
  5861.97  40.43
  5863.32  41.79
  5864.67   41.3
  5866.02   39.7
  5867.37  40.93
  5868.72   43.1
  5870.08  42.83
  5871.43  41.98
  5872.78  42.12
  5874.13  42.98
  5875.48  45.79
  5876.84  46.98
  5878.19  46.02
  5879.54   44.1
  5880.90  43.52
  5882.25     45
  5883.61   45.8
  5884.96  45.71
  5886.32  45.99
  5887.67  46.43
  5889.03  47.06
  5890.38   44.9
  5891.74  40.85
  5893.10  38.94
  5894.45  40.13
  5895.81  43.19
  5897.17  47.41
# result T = 45.32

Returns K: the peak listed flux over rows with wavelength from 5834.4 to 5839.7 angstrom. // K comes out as 50.43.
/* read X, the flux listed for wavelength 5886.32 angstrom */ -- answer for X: 45.99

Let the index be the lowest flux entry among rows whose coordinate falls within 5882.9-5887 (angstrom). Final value 45.71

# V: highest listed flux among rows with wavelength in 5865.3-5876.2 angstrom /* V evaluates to 45.79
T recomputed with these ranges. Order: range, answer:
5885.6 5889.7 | 47.06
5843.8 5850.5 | 51.73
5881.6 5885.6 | 45.8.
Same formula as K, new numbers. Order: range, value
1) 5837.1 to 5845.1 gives 47.39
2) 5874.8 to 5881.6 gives 46.98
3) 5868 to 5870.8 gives 43.1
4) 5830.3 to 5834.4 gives 48.7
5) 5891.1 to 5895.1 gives 40.85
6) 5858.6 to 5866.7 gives 42.11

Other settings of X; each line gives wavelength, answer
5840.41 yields 47.39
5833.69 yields 48.7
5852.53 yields 47.44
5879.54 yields 44.1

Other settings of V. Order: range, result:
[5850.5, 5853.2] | 49.67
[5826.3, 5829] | 43.61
